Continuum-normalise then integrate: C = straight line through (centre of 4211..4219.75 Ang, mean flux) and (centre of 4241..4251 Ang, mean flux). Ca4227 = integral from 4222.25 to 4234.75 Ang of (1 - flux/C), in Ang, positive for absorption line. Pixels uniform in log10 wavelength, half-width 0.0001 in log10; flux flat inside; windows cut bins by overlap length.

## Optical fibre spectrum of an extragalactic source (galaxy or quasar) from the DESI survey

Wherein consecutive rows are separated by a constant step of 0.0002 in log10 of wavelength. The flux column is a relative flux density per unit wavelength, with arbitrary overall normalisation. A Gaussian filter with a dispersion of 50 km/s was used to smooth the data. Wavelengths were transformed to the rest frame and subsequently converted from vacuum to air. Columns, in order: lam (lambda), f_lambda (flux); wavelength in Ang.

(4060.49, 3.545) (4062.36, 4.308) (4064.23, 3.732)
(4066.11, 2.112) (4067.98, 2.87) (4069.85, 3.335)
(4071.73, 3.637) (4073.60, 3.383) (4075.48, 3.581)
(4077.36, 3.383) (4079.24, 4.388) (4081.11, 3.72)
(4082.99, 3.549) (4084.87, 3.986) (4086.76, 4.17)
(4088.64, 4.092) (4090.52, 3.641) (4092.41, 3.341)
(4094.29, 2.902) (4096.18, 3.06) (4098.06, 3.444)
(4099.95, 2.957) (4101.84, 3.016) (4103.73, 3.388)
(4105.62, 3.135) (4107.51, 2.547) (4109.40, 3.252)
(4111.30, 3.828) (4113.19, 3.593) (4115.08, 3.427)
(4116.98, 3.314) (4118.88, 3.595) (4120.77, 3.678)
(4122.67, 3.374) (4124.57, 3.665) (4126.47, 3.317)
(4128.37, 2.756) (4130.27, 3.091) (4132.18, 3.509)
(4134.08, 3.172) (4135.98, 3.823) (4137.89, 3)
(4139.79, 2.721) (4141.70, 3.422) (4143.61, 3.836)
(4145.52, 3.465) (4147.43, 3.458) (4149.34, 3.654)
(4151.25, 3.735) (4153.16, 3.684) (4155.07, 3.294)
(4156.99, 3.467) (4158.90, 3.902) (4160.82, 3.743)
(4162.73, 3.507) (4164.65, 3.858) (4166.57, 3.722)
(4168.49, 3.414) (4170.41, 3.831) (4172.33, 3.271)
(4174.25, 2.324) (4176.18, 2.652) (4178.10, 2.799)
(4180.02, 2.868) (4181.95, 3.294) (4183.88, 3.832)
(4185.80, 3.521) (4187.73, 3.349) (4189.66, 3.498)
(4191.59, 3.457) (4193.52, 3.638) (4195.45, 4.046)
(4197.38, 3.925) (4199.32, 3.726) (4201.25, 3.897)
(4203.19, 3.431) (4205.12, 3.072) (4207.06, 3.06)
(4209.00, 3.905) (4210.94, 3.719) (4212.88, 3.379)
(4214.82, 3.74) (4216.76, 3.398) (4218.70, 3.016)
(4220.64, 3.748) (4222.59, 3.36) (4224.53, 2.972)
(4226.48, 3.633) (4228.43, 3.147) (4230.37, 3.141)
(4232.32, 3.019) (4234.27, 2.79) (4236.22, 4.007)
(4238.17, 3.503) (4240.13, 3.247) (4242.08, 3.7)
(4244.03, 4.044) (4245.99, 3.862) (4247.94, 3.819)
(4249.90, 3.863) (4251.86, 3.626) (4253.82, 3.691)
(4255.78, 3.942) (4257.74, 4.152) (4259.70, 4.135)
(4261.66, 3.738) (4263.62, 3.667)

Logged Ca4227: 1.6 Ang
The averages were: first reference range 3.42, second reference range 3.85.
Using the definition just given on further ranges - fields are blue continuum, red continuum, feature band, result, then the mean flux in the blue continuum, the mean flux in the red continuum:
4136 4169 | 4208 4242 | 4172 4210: 0.9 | 3.53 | 3.4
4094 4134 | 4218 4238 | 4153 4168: -1.6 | 3.28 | 3.3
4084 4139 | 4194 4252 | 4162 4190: 1.2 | 3.38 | 3.53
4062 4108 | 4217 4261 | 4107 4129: 0.4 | 3.42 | 3.56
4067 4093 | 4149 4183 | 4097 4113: 1.6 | 3.65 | 3.39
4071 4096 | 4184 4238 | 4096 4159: 3.9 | 3.66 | 3.47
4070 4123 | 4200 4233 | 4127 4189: 1.1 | 3.48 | 3.4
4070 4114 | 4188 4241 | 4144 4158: -0.3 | 3.47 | 3.46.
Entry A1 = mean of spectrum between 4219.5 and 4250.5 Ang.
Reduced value 3.48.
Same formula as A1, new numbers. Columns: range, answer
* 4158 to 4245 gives 3.45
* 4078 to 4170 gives 3.47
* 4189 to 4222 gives 3.57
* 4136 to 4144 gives 3.27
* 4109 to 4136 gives 3.42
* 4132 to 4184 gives 3.39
